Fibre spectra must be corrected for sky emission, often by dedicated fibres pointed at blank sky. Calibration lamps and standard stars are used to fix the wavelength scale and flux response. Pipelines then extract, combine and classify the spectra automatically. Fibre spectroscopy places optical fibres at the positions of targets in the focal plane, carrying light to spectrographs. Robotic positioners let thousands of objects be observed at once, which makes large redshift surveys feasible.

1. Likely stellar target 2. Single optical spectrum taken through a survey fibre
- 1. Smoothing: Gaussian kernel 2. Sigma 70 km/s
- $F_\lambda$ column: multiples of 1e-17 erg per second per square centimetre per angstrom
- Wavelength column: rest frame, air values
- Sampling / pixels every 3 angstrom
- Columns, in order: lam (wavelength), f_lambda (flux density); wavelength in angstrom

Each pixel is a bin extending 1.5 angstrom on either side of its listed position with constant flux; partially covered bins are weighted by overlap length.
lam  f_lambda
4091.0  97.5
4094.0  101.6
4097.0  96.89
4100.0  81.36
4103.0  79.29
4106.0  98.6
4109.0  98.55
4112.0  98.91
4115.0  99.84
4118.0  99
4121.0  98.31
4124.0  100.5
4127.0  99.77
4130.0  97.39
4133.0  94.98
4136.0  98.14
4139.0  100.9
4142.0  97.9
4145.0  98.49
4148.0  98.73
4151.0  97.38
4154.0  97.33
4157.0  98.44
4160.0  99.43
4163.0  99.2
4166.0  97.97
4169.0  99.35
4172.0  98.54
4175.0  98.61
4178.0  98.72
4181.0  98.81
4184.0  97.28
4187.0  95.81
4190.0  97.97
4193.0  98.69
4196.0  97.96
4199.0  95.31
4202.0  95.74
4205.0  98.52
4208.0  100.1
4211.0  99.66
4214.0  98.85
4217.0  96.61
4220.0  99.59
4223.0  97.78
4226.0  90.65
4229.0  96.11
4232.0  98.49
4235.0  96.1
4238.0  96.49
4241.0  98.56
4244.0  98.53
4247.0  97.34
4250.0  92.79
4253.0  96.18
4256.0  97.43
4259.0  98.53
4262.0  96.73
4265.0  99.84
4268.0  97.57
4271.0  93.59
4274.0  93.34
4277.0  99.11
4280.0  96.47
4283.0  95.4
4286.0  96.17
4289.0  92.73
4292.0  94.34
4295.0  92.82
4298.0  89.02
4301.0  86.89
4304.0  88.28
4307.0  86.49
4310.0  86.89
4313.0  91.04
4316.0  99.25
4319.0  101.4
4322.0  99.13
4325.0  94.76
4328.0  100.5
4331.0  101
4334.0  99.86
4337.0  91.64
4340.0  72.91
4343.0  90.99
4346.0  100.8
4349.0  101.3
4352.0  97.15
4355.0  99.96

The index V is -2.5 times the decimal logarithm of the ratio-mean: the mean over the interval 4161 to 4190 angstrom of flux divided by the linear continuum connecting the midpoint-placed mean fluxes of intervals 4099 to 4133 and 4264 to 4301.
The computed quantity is -0.032 mag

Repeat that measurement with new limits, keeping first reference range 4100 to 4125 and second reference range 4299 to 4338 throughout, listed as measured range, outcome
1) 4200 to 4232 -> -0.03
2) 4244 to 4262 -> -0.02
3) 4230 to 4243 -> -0.03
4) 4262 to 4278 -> -0.02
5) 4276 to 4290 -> -0.02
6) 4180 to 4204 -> -0.02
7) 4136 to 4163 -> -0.04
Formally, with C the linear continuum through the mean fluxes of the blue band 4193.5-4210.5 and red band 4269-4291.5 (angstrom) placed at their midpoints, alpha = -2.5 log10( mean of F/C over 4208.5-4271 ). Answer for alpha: -0.01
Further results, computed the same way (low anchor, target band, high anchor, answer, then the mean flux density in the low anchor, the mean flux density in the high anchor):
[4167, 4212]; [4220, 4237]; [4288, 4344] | 0.002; 98.1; 92.6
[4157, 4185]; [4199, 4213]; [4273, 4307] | -0.014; 98.7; 92.8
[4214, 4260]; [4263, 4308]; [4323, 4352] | 0.027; 96.8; 95.1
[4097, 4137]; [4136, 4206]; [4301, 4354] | -0.031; 95.8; 94.2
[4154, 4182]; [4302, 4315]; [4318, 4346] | 0.081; 98.7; 94.9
